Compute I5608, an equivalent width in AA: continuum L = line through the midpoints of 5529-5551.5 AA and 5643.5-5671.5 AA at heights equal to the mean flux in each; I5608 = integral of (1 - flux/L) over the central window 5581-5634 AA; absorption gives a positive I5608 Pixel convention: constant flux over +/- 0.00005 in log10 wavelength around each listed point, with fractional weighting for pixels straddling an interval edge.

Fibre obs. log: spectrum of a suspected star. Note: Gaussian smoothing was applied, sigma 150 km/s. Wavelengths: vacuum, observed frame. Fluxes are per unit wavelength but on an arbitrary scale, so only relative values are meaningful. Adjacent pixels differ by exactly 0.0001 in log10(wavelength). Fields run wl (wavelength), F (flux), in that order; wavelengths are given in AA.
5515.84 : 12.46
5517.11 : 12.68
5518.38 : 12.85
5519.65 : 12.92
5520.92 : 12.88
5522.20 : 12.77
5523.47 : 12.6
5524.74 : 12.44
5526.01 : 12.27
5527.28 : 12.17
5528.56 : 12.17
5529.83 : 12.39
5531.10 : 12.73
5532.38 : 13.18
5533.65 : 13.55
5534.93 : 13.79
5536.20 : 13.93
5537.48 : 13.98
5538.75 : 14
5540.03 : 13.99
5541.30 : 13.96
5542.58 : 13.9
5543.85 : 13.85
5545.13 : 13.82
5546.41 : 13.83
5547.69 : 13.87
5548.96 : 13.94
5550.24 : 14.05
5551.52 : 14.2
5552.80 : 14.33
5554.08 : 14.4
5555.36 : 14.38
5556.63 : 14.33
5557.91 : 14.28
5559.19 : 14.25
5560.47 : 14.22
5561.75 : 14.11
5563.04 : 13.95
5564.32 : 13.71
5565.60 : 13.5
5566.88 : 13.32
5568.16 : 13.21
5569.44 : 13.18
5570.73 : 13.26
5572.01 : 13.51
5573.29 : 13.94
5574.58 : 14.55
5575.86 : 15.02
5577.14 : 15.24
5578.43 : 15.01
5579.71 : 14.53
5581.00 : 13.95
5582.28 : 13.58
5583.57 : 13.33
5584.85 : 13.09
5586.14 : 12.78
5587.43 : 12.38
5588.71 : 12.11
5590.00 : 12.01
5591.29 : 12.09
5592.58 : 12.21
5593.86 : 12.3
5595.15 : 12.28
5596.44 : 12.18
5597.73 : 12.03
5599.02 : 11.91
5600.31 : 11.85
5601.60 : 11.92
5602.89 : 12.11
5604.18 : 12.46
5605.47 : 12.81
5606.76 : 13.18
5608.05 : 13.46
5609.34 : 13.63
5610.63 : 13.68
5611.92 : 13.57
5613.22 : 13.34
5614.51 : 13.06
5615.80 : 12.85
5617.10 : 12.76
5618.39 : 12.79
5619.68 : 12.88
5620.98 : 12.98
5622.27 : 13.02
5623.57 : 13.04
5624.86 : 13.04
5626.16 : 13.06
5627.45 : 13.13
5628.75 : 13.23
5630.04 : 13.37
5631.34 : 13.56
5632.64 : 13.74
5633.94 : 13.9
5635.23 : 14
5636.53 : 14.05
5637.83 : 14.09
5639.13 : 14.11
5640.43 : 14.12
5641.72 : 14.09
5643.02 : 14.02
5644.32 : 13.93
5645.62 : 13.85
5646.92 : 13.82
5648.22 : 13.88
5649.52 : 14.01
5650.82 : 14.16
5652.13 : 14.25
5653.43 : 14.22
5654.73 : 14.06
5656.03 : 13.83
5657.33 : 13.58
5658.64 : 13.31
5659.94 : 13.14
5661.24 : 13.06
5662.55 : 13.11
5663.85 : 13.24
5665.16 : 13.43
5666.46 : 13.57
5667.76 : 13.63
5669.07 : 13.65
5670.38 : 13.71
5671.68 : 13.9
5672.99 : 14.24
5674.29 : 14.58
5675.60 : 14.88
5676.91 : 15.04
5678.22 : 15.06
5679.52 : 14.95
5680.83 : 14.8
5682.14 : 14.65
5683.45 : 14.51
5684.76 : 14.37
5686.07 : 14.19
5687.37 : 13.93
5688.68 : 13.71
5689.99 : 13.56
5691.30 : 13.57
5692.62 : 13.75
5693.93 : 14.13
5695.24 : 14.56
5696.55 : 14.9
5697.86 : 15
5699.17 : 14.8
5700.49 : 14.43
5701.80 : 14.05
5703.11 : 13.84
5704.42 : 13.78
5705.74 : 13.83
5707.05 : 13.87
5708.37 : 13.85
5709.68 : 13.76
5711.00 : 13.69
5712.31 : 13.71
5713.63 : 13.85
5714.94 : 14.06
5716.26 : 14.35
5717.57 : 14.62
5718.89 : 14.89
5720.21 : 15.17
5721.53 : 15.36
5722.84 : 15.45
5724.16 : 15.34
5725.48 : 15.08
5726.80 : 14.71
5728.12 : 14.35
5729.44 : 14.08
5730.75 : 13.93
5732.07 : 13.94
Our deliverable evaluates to 3.3 AA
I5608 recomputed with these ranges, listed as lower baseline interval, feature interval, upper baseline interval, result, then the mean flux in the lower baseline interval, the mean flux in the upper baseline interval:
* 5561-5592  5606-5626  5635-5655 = 1.0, 13.6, 14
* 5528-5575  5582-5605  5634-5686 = 2.5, 13.8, 14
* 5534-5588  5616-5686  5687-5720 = 1.2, 13.9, 14.1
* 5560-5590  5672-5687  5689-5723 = -0.5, 13.7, 14.2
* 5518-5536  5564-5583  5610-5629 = -1.5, 12.8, 13.1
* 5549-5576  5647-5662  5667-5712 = 0.4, 14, 14.2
